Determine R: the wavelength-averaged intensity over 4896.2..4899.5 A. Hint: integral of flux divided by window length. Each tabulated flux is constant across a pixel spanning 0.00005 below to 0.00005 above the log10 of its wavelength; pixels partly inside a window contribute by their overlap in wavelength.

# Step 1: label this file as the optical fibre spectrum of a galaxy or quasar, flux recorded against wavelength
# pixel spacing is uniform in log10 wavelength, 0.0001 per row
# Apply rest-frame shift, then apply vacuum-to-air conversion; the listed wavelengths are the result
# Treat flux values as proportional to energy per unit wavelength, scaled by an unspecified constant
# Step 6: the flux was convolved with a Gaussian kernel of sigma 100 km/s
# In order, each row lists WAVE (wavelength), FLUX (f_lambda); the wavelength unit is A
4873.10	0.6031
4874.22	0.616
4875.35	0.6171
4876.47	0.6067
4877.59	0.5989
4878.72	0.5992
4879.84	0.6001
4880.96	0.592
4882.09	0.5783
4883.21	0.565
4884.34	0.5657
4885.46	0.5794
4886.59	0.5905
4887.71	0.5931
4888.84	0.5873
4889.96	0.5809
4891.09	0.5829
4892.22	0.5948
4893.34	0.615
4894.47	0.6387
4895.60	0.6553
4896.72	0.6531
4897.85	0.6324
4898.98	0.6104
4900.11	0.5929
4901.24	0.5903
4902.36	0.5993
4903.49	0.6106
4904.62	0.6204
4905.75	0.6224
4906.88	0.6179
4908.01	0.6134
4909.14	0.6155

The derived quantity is 0.631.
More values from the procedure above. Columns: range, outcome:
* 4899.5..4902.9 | 0.595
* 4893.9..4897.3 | 0.649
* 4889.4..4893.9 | 0.594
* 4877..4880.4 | 0.6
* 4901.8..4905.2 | 0.61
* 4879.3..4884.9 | 0.58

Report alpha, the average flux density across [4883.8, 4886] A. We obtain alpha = 0.574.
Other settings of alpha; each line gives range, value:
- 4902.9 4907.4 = 0.617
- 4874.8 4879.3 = 0.606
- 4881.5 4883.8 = 0.57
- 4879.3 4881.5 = 0.597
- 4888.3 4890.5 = 0.586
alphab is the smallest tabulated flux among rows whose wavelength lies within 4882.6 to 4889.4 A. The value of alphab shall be 0.565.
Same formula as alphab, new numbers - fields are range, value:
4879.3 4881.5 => 0.592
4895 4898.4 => 0.6324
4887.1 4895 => 0.5809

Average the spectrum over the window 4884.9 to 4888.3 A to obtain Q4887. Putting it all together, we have 0.587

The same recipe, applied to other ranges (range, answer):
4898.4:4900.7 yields 0.6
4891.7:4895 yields 0.617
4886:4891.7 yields 0.586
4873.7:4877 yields 0.612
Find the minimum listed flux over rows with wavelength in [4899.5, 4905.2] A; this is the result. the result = 0.5903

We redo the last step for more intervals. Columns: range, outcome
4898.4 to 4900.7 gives 0.5929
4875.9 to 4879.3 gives 0.5989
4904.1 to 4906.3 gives 0.6204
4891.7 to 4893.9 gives 0.5948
